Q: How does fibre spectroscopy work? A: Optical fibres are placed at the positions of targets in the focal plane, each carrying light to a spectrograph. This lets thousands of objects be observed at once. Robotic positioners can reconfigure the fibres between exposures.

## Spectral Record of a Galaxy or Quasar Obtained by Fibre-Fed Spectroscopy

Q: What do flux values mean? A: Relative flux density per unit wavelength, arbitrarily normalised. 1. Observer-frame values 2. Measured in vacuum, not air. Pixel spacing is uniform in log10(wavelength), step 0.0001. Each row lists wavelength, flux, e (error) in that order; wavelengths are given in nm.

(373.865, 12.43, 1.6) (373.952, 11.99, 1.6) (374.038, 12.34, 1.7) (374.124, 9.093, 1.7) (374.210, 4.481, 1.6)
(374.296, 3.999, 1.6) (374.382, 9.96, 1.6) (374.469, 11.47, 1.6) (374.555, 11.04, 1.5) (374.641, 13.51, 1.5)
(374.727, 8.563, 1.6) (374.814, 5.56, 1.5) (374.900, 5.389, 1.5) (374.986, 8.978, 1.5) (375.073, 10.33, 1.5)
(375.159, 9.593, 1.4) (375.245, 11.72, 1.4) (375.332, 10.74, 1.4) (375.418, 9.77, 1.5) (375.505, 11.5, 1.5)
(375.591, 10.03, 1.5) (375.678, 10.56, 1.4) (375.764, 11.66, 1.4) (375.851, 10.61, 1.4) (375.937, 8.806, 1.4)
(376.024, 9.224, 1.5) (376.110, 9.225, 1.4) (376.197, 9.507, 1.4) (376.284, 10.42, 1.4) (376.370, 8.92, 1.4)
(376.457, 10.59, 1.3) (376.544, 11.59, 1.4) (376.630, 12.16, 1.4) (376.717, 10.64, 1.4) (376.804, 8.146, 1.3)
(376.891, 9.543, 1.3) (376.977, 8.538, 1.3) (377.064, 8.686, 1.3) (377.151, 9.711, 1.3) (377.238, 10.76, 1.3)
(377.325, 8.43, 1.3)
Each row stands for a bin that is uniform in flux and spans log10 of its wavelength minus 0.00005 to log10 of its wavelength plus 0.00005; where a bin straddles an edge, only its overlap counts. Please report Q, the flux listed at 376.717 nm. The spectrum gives 10.64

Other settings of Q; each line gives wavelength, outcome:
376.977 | 8.538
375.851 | 10.61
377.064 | 8.686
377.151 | 9.711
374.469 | 11.47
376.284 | 10.42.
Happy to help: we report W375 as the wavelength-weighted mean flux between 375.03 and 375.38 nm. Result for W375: 10.6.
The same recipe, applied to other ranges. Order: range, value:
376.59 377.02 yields 9.79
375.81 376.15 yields 9.48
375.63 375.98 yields 10.4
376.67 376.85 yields 9.41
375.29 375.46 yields 10.3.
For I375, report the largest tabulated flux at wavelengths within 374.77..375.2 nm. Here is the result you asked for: 10.33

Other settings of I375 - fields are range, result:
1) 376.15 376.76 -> 12.16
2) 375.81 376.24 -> 10.61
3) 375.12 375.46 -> 11.72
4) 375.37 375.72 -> 11.5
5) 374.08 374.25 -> 9.093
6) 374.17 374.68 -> 13.51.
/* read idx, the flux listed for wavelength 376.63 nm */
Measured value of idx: 12.16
